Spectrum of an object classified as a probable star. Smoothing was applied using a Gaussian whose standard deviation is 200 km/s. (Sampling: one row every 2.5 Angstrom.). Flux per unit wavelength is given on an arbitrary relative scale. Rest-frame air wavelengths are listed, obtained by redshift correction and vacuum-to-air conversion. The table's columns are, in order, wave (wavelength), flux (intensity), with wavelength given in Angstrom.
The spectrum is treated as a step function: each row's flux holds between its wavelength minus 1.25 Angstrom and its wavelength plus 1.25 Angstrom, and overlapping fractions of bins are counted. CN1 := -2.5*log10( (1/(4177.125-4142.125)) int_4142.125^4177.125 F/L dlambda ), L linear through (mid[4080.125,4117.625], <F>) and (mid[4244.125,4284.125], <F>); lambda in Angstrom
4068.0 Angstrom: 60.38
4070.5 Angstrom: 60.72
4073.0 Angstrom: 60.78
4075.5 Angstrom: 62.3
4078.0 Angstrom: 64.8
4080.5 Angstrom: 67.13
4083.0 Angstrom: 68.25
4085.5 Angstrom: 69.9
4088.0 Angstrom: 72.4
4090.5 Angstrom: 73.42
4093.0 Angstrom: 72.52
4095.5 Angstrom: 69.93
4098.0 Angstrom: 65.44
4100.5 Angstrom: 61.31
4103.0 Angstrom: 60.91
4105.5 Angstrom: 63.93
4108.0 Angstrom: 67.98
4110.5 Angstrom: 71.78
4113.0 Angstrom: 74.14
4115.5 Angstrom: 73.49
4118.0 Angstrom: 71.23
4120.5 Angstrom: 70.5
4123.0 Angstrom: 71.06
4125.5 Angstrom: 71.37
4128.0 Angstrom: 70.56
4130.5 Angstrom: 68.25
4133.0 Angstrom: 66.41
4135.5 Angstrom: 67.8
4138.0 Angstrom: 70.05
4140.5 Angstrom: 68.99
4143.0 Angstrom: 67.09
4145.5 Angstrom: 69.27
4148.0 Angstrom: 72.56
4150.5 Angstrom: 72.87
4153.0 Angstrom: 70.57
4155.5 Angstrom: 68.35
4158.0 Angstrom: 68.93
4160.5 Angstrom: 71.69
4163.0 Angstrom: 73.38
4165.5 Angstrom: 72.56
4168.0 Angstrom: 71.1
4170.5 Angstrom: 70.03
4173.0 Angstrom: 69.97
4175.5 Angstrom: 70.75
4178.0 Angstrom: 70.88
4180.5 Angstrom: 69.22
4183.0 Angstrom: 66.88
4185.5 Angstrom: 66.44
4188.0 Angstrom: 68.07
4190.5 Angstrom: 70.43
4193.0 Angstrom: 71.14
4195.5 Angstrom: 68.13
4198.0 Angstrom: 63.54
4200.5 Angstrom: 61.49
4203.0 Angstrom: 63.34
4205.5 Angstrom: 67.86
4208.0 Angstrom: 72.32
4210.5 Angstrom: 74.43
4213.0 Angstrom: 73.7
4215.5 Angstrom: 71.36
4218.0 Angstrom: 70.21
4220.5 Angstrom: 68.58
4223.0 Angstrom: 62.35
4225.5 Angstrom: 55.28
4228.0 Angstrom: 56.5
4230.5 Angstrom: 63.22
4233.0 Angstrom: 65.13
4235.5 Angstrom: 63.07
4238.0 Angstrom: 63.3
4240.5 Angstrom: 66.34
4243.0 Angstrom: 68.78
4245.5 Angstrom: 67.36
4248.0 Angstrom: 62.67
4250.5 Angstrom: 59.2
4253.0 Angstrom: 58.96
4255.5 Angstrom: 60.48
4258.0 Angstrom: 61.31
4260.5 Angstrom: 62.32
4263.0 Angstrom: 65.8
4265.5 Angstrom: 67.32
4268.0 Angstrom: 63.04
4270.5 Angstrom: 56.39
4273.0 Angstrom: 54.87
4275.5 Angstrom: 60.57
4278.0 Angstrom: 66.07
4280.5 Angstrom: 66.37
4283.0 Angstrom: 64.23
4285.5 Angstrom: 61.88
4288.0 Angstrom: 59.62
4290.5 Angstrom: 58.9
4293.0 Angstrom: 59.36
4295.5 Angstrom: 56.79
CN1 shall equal -0.07 mag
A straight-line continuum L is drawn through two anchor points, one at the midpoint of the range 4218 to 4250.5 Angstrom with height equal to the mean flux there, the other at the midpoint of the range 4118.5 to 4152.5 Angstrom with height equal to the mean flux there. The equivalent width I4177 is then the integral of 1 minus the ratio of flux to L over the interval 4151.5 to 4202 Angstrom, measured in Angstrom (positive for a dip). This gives -1.4 Angstrom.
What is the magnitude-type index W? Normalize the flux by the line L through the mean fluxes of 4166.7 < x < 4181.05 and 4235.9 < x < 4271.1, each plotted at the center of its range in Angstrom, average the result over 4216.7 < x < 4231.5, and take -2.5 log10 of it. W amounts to 0.05 mag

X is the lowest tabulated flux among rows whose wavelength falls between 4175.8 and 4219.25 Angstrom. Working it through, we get 61.49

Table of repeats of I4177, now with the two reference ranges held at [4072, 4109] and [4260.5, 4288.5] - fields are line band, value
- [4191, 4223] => -2.3 Angstrom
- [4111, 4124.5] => -1.2 Angstrom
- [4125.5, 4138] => -0.6 Angstrom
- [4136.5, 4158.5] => -1.5 Angstrom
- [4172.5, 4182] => -0.8 Angstrom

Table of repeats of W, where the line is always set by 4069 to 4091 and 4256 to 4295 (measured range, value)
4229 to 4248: -0.04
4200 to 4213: -0.09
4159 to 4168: -0.13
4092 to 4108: 0.00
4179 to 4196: -0.08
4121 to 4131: -0.08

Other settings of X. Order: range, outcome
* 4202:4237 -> 55.28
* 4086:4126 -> 60.91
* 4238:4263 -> 58.96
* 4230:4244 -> 63.07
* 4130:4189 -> 66.41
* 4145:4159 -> 68.35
